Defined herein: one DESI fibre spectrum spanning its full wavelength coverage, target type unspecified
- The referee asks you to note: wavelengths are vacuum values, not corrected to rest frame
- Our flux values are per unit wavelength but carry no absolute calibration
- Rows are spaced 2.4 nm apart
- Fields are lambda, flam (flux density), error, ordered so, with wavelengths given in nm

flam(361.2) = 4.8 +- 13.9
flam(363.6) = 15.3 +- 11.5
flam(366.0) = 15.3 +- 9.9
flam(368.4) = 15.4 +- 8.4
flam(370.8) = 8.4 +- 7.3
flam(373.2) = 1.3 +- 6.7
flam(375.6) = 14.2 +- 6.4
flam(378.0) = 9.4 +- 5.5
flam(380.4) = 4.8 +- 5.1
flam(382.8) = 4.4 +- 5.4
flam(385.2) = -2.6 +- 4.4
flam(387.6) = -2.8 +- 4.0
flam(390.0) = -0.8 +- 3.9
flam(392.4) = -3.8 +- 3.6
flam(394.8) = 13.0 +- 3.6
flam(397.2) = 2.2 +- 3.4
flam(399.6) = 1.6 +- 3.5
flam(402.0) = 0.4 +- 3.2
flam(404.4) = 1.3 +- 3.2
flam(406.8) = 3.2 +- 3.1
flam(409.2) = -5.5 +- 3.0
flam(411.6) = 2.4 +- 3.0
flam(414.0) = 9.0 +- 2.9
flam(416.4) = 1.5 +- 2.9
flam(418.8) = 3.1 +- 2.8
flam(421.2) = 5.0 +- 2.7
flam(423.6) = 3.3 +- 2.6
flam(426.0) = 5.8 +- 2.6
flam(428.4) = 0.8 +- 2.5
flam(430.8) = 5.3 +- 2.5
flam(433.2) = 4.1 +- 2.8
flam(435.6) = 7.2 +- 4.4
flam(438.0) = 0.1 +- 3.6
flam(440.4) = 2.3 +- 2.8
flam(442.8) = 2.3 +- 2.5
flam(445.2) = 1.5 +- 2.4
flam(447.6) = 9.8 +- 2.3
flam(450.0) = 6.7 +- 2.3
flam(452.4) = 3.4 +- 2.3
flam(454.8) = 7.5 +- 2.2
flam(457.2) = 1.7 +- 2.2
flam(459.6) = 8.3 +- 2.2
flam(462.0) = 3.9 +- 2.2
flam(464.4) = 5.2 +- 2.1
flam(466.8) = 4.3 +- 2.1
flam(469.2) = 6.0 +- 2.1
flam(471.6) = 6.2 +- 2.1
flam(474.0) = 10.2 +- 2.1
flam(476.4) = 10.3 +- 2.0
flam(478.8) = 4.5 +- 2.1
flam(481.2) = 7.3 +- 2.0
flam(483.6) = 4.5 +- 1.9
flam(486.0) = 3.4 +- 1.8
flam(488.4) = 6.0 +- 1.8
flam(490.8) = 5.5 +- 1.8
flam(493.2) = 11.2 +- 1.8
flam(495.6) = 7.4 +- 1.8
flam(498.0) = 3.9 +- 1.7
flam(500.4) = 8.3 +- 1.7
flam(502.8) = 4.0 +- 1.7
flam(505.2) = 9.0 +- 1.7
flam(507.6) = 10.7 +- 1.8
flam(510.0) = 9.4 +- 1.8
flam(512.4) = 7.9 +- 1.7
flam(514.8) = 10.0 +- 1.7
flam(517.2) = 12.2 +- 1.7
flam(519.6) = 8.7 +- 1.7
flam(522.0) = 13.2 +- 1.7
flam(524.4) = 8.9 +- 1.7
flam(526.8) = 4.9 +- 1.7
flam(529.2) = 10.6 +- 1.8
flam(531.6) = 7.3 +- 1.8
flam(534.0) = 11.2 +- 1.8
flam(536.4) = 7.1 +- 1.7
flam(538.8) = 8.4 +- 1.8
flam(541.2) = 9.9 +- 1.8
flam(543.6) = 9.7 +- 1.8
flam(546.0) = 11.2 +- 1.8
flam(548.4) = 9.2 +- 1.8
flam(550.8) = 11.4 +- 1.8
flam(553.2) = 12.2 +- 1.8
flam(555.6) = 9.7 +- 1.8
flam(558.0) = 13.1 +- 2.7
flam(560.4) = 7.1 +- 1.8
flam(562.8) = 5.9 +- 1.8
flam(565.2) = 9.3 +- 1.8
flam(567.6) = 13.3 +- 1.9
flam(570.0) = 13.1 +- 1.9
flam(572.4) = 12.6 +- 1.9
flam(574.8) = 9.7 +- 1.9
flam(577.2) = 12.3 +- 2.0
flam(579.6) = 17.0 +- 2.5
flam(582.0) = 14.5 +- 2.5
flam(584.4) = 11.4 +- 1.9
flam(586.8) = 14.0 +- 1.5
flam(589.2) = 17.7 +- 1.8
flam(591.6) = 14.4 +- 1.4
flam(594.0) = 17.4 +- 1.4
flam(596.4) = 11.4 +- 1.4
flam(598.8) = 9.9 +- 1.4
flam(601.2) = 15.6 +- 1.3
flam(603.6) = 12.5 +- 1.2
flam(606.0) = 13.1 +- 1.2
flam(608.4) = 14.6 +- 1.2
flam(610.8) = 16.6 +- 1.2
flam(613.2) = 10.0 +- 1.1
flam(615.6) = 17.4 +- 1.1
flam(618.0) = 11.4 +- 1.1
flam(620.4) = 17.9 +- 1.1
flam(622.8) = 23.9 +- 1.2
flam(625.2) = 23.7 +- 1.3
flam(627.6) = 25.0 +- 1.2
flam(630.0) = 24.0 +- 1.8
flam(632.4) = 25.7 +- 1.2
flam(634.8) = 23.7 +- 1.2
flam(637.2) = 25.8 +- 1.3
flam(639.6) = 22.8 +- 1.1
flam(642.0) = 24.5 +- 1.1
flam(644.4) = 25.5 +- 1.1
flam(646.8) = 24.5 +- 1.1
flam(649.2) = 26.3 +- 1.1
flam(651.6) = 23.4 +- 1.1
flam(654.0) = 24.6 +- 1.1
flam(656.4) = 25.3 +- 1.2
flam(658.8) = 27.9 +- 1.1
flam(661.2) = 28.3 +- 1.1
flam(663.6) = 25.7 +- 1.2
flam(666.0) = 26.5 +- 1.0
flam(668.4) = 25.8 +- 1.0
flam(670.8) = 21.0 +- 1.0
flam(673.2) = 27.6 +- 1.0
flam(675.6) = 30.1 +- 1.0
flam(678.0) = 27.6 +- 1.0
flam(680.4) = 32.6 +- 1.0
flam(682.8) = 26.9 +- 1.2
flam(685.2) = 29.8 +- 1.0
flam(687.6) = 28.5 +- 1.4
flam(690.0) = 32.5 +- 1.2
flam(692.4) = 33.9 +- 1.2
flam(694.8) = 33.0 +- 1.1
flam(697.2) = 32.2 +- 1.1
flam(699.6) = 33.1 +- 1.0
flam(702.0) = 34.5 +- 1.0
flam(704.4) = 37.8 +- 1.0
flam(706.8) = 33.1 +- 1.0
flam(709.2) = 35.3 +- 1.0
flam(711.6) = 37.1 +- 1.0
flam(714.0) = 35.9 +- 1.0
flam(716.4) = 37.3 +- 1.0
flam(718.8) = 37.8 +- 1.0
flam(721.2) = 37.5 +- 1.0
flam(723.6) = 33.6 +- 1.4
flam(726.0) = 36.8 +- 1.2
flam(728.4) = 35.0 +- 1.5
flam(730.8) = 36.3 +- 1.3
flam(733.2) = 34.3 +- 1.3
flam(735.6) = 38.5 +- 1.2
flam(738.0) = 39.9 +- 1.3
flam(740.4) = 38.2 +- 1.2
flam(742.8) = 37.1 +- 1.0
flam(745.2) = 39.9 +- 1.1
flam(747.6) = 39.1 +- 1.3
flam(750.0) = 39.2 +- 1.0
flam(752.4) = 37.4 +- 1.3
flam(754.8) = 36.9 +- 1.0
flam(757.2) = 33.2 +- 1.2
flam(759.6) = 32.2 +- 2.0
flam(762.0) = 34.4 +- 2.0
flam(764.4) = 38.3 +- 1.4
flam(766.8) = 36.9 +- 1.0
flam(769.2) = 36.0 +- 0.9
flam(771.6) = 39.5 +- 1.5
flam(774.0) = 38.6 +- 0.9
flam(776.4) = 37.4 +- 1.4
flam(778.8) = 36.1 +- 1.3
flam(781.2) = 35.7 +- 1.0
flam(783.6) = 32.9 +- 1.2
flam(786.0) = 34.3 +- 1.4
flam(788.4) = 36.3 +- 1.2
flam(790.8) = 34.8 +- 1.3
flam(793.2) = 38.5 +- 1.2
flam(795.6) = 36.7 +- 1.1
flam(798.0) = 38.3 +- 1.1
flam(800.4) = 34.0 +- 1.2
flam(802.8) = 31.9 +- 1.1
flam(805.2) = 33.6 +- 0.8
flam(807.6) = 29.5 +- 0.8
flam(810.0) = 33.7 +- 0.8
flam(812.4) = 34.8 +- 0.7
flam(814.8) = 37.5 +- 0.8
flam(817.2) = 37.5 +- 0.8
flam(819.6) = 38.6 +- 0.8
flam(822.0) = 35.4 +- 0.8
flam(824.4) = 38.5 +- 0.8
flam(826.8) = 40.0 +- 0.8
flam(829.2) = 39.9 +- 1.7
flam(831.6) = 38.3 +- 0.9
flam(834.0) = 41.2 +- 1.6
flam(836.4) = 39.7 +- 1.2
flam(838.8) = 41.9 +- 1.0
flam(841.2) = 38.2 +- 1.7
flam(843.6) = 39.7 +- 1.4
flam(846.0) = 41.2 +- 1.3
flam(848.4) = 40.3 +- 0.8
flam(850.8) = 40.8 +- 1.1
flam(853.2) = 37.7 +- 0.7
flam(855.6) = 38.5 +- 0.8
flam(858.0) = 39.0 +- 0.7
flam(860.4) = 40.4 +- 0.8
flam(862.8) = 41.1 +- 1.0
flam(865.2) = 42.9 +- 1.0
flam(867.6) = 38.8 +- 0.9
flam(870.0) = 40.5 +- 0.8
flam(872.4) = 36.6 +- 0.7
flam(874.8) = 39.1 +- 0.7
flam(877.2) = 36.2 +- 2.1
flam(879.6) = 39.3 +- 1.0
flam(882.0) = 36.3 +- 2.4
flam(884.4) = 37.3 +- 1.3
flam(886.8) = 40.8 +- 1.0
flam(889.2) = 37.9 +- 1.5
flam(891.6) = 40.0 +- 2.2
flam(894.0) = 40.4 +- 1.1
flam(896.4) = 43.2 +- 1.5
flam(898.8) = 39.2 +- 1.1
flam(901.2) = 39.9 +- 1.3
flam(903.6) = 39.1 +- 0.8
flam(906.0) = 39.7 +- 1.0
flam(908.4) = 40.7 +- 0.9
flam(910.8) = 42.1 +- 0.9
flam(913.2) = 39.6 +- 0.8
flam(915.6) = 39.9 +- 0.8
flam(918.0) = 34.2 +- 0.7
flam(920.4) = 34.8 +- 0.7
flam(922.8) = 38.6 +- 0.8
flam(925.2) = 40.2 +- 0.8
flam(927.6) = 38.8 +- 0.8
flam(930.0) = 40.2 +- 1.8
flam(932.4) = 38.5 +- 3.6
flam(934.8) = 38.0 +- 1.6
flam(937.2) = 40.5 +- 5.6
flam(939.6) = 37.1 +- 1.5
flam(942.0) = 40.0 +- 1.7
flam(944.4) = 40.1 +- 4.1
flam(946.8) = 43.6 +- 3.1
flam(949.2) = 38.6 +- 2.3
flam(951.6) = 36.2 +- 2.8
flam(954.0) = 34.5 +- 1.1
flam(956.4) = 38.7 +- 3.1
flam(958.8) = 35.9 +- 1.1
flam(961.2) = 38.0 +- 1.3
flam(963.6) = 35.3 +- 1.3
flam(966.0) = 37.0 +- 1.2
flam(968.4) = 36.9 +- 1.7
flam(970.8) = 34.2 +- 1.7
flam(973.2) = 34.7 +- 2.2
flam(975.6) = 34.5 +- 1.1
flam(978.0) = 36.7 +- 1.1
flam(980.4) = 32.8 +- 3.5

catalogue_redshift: 0.559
